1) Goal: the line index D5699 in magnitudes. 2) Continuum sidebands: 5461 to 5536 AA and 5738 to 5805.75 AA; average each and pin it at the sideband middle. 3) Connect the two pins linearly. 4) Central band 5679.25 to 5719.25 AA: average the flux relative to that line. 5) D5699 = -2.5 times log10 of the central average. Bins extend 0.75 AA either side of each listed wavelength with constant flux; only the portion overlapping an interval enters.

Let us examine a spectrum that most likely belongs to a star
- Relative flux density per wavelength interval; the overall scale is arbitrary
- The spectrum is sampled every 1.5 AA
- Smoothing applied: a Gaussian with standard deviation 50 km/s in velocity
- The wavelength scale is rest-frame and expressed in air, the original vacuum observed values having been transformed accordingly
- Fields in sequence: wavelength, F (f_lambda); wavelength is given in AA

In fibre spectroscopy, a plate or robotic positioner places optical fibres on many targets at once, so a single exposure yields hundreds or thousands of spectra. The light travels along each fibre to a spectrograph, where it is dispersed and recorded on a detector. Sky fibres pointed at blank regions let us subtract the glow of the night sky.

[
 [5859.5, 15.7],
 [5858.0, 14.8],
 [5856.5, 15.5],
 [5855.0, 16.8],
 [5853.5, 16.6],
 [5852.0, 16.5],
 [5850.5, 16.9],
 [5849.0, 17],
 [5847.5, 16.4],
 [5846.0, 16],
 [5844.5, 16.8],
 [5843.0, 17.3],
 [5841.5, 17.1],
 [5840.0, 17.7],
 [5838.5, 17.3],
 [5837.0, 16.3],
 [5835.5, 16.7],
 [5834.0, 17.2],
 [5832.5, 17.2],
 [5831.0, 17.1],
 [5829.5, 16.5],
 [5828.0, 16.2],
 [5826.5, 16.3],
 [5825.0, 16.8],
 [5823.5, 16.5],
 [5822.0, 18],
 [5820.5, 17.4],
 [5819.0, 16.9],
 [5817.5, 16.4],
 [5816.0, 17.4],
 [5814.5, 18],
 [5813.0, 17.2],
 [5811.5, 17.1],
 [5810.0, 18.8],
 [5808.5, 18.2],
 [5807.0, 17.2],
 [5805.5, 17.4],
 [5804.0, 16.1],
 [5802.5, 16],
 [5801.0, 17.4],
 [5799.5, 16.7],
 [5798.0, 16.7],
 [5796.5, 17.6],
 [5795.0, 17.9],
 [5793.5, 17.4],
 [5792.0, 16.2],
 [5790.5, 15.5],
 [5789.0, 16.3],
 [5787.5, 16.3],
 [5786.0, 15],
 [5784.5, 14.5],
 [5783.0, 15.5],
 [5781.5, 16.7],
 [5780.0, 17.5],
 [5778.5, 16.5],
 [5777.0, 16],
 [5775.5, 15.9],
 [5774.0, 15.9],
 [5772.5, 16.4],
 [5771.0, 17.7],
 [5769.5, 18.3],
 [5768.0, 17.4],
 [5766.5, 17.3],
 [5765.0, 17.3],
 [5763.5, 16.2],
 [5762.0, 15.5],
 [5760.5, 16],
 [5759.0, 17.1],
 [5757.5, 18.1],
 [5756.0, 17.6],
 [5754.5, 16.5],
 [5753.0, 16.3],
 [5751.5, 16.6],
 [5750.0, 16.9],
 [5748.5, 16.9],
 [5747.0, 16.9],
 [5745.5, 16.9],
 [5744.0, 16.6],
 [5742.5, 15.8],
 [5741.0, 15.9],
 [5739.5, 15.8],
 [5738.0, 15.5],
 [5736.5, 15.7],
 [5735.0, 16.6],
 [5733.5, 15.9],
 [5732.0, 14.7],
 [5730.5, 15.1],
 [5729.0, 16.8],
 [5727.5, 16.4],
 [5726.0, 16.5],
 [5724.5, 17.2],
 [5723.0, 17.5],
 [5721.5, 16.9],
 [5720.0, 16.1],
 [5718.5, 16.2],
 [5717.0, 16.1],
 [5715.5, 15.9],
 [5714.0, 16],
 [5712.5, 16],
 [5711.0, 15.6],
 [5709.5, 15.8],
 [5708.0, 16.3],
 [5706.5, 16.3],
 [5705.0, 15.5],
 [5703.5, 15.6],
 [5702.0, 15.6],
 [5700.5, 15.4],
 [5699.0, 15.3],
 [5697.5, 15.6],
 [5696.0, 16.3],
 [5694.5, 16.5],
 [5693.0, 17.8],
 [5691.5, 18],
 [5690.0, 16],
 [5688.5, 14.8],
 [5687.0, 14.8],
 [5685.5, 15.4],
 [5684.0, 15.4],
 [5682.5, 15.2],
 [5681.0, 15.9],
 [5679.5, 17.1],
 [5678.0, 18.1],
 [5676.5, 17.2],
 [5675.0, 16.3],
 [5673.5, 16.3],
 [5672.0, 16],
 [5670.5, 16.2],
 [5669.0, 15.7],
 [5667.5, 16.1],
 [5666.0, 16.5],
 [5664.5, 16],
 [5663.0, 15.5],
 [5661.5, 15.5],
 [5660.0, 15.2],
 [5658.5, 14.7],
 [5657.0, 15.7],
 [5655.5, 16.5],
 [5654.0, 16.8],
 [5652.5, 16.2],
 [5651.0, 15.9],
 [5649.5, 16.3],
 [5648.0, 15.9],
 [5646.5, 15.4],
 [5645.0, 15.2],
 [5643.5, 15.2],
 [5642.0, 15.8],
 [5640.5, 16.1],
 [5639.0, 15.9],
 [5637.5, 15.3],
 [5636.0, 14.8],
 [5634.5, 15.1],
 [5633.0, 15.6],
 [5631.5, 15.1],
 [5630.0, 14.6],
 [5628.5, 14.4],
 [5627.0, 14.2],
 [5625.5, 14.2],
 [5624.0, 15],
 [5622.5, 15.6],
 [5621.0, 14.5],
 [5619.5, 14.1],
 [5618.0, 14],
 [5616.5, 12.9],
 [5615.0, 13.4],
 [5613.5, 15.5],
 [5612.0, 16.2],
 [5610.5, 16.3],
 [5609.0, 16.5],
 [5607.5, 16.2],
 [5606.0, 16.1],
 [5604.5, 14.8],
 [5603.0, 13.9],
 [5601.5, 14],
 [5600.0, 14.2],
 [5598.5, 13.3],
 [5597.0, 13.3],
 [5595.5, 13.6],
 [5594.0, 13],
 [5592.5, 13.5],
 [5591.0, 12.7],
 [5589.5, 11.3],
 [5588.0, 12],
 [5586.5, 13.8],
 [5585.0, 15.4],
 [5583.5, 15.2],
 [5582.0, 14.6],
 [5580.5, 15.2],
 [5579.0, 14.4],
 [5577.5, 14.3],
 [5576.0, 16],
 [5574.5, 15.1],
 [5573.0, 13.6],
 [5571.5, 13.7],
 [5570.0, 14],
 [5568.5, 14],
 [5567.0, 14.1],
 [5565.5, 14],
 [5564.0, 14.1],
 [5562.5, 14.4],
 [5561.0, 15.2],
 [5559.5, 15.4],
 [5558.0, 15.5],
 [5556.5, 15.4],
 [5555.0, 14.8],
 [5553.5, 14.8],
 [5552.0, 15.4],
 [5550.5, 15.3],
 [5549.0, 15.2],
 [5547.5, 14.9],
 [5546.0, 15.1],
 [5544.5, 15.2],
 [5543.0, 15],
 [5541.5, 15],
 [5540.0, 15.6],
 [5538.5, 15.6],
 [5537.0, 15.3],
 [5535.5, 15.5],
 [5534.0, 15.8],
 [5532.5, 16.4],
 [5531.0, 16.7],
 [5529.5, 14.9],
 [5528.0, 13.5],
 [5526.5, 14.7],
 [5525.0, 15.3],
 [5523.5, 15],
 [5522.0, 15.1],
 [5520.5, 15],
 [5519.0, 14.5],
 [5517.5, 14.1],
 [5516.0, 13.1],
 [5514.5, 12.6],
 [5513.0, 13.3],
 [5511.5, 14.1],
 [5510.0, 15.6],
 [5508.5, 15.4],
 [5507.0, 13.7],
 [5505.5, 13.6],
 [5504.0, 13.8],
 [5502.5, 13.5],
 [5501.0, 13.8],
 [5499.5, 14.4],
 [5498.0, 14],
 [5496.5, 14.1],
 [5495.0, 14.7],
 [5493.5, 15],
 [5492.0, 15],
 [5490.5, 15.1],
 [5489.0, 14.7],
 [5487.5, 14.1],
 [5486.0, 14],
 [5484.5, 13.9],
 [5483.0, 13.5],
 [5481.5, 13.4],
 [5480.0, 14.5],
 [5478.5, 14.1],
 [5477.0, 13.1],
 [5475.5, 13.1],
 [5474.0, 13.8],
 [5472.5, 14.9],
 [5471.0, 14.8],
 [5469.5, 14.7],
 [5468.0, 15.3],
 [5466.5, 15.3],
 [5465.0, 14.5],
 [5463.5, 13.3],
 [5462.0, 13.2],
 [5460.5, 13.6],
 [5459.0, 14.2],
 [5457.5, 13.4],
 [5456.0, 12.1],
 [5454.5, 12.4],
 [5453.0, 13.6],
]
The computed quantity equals 0.00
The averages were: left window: 14.4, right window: 16.6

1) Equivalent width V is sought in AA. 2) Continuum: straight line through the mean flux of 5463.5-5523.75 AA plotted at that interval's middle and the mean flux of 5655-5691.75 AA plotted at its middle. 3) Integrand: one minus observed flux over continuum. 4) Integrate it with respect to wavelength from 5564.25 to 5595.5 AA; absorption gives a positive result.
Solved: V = 2.2 AA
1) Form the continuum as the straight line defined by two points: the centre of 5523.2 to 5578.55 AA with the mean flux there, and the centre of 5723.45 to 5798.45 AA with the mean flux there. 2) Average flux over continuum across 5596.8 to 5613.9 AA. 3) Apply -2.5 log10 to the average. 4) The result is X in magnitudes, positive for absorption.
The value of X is 0.021 mag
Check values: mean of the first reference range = 15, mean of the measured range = 15.1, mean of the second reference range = 16.5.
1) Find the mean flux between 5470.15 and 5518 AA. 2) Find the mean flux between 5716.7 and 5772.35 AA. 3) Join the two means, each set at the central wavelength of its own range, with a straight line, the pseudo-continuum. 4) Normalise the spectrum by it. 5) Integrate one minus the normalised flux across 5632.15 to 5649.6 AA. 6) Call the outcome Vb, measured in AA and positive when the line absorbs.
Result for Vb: 0.0 AA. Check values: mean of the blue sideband 14.1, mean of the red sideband 16.6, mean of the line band 15.5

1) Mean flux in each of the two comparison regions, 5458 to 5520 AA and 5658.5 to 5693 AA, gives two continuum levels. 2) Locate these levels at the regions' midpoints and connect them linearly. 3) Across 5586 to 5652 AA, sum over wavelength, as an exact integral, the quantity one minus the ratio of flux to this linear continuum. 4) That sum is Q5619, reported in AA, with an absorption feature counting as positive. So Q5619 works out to 3.5 AA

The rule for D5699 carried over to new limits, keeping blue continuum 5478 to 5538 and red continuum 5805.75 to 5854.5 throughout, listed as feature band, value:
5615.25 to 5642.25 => 0.046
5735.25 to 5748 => 0.011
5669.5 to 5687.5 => -0.023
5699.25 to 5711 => 0.020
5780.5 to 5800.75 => 0.023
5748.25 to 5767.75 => -0.022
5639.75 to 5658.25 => -0.020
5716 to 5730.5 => -0.024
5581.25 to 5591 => 0.110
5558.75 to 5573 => 0.048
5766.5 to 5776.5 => -0.024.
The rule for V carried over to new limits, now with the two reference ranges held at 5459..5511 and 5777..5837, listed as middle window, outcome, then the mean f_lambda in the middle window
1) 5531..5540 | -0.72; 15.8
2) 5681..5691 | 0.29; 15.4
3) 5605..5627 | 0.38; 15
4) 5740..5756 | -0.23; 16.6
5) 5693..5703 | 0.00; 15.9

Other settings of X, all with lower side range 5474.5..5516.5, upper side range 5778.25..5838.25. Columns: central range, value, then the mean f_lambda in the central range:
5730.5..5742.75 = 0.03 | 15.7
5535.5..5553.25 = -0.06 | 15.2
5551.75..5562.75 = -0.04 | 15.1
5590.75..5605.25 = 0.10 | 13.7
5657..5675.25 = -0.02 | 15.8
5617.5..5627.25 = 0.05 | 14.5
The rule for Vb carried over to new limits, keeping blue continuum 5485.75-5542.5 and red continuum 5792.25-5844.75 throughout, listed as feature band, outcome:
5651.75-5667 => -0.05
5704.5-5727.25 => 0.00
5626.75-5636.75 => 0.47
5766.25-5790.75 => 0.56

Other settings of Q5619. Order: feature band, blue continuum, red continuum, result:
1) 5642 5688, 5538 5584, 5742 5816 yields -0.5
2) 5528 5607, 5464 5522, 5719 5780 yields 1.5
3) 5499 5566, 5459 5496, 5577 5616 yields -2.3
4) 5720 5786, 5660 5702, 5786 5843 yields 0.4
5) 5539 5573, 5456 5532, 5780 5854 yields -0.1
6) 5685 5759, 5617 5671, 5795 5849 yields -0.5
